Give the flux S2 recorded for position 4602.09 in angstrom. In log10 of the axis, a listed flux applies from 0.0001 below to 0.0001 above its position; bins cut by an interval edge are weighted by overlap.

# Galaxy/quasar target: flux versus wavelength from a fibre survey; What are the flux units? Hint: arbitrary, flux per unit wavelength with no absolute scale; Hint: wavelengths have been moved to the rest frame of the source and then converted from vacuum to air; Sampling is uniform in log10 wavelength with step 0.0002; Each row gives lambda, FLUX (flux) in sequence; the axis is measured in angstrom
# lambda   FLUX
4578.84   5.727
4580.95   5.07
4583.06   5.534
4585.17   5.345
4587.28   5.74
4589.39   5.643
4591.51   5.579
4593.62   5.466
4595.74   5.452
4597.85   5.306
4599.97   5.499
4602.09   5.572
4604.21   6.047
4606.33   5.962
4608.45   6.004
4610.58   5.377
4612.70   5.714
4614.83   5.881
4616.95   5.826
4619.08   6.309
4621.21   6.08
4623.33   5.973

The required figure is 5.572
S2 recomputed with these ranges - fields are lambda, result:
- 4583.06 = 5.534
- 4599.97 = 5.499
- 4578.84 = 5.727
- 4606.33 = 5.962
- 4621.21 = 6.08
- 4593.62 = 5.466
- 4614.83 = 5.881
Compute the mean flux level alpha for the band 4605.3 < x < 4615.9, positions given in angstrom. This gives 5.79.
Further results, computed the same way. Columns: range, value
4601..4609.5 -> 5.9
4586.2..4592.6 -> 5.66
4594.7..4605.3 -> 5.58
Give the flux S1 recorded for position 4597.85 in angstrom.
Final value 5.306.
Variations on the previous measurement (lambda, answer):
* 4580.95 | 5.07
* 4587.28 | 5.74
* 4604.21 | 6.047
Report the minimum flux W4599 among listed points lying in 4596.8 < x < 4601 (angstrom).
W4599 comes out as 5.306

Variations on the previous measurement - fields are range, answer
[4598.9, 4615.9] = 5.377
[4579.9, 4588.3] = 5.07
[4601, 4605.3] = 5.572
